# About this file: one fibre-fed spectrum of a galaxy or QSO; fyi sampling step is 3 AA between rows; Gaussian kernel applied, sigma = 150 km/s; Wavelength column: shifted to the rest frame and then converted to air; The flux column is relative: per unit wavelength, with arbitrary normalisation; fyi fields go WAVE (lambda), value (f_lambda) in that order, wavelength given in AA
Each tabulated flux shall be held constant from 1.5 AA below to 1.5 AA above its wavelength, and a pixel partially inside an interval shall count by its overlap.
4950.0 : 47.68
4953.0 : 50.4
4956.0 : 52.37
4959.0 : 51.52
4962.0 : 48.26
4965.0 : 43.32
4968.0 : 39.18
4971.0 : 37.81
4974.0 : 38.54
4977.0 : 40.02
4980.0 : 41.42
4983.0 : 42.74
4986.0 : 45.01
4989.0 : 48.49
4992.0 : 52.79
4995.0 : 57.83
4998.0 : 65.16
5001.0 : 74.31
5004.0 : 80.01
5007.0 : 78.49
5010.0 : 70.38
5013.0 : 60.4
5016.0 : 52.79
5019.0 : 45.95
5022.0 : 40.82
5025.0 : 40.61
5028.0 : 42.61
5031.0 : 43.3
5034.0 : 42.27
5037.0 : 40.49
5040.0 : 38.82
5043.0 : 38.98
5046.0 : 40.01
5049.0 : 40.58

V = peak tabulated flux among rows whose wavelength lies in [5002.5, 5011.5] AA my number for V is 80.01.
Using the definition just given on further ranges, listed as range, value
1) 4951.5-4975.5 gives 52.37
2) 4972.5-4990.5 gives 48.49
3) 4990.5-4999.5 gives 65.16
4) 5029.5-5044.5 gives 43.3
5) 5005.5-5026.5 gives 78.49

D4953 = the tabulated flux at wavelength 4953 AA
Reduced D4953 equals 50.4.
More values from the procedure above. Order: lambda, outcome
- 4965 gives 43.32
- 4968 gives 39.18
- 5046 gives 40.01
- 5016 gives 52.79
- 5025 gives 40.61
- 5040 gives 38.82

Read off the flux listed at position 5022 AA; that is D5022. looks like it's 40.82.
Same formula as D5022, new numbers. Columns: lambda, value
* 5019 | 45.95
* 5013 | 60.4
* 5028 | 42.61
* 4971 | 37.81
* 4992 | 52.79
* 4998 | 65.16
